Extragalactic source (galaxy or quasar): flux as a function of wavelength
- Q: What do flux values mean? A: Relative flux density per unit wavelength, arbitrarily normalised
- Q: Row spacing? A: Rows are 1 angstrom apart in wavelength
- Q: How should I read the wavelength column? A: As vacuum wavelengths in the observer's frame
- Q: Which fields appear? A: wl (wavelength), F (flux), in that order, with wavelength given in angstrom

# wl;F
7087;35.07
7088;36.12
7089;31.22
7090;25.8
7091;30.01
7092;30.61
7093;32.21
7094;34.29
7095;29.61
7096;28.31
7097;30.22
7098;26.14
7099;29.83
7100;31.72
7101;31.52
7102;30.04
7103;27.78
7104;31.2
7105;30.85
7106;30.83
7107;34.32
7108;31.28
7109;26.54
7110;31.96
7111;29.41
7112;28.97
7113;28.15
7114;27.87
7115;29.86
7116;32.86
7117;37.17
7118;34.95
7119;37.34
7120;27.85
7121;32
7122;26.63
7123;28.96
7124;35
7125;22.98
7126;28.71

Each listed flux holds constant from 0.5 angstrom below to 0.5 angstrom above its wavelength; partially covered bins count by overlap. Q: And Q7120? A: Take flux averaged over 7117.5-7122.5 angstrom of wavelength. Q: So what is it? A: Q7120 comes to 31.8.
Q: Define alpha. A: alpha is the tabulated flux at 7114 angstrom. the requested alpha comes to 27.87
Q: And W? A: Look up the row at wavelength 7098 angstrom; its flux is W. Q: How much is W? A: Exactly 26.14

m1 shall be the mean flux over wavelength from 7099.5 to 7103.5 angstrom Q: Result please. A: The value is 30.3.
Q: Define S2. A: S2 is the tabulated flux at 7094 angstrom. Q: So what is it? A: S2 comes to 34.29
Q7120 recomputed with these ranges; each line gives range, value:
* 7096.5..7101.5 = 29.9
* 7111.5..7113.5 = 28.6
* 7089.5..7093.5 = 29.7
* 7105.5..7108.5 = 32.1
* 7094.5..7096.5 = 29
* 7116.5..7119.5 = 36.5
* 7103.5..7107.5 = 31.8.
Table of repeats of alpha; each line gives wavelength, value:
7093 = 32.21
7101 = 31.52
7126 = 28.71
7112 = 28.97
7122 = 26.63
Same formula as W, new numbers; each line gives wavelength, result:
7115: 29.86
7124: 35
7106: 30.83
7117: 37.17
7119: 37.34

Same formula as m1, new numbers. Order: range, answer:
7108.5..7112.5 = 29.2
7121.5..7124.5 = 30.2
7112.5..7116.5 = 29.7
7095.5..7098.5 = 28.2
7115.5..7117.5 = 35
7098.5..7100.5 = 30.8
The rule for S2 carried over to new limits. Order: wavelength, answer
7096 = 28.31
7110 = 31.96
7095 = 29.61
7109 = 26.54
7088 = 36.12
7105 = 30.85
